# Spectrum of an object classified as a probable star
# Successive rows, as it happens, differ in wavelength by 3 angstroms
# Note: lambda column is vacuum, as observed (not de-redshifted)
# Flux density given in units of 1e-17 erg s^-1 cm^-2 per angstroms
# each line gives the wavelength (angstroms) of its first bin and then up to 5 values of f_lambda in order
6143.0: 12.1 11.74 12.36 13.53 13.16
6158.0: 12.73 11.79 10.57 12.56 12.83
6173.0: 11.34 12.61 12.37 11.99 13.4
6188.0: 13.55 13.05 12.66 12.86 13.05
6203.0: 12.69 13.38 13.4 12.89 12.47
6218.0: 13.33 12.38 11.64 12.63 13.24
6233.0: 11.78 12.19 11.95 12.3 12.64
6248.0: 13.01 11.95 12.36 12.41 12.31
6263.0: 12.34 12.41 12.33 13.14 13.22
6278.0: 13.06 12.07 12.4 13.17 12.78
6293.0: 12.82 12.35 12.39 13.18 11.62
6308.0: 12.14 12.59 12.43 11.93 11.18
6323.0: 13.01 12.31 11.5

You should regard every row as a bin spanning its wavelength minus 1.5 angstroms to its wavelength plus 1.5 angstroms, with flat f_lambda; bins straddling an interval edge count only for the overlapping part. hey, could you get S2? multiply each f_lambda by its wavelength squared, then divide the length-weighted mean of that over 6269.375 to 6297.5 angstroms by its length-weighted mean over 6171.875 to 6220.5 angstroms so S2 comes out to 1.02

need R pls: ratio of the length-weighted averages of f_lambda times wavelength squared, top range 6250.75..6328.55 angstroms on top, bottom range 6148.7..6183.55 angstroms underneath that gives 1.05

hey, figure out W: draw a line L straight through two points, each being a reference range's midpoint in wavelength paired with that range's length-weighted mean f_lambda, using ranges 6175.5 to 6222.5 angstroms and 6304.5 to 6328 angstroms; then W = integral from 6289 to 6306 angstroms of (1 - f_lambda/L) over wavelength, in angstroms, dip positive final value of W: -0.4 angstroms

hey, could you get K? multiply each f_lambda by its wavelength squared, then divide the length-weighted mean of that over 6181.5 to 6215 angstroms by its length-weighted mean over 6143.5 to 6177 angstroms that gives 1.07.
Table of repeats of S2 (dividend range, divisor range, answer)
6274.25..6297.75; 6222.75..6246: 1.05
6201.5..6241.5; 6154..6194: 1.03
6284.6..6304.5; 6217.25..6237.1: 1.04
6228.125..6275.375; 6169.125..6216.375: 0.99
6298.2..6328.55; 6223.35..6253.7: 1.02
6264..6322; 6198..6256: 1.01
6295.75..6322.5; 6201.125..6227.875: 0.99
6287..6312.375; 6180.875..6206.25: 1.00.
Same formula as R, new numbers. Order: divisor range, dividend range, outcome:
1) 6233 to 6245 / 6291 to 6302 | 1.06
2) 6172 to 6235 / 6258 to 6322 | 1.01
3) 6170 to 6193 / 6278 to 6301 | 1.03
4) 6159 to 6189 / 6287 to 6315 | 1.06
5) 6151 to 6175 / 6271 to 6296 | 1.08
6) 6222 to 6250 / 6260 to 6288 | 1.04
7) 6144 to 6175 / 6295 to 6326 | 1.05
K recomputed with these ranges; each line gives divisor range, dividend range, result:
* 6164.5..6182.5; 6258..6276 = 1.06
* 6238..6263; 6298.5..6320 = 1.01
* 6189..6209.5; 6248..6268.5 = 0.97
